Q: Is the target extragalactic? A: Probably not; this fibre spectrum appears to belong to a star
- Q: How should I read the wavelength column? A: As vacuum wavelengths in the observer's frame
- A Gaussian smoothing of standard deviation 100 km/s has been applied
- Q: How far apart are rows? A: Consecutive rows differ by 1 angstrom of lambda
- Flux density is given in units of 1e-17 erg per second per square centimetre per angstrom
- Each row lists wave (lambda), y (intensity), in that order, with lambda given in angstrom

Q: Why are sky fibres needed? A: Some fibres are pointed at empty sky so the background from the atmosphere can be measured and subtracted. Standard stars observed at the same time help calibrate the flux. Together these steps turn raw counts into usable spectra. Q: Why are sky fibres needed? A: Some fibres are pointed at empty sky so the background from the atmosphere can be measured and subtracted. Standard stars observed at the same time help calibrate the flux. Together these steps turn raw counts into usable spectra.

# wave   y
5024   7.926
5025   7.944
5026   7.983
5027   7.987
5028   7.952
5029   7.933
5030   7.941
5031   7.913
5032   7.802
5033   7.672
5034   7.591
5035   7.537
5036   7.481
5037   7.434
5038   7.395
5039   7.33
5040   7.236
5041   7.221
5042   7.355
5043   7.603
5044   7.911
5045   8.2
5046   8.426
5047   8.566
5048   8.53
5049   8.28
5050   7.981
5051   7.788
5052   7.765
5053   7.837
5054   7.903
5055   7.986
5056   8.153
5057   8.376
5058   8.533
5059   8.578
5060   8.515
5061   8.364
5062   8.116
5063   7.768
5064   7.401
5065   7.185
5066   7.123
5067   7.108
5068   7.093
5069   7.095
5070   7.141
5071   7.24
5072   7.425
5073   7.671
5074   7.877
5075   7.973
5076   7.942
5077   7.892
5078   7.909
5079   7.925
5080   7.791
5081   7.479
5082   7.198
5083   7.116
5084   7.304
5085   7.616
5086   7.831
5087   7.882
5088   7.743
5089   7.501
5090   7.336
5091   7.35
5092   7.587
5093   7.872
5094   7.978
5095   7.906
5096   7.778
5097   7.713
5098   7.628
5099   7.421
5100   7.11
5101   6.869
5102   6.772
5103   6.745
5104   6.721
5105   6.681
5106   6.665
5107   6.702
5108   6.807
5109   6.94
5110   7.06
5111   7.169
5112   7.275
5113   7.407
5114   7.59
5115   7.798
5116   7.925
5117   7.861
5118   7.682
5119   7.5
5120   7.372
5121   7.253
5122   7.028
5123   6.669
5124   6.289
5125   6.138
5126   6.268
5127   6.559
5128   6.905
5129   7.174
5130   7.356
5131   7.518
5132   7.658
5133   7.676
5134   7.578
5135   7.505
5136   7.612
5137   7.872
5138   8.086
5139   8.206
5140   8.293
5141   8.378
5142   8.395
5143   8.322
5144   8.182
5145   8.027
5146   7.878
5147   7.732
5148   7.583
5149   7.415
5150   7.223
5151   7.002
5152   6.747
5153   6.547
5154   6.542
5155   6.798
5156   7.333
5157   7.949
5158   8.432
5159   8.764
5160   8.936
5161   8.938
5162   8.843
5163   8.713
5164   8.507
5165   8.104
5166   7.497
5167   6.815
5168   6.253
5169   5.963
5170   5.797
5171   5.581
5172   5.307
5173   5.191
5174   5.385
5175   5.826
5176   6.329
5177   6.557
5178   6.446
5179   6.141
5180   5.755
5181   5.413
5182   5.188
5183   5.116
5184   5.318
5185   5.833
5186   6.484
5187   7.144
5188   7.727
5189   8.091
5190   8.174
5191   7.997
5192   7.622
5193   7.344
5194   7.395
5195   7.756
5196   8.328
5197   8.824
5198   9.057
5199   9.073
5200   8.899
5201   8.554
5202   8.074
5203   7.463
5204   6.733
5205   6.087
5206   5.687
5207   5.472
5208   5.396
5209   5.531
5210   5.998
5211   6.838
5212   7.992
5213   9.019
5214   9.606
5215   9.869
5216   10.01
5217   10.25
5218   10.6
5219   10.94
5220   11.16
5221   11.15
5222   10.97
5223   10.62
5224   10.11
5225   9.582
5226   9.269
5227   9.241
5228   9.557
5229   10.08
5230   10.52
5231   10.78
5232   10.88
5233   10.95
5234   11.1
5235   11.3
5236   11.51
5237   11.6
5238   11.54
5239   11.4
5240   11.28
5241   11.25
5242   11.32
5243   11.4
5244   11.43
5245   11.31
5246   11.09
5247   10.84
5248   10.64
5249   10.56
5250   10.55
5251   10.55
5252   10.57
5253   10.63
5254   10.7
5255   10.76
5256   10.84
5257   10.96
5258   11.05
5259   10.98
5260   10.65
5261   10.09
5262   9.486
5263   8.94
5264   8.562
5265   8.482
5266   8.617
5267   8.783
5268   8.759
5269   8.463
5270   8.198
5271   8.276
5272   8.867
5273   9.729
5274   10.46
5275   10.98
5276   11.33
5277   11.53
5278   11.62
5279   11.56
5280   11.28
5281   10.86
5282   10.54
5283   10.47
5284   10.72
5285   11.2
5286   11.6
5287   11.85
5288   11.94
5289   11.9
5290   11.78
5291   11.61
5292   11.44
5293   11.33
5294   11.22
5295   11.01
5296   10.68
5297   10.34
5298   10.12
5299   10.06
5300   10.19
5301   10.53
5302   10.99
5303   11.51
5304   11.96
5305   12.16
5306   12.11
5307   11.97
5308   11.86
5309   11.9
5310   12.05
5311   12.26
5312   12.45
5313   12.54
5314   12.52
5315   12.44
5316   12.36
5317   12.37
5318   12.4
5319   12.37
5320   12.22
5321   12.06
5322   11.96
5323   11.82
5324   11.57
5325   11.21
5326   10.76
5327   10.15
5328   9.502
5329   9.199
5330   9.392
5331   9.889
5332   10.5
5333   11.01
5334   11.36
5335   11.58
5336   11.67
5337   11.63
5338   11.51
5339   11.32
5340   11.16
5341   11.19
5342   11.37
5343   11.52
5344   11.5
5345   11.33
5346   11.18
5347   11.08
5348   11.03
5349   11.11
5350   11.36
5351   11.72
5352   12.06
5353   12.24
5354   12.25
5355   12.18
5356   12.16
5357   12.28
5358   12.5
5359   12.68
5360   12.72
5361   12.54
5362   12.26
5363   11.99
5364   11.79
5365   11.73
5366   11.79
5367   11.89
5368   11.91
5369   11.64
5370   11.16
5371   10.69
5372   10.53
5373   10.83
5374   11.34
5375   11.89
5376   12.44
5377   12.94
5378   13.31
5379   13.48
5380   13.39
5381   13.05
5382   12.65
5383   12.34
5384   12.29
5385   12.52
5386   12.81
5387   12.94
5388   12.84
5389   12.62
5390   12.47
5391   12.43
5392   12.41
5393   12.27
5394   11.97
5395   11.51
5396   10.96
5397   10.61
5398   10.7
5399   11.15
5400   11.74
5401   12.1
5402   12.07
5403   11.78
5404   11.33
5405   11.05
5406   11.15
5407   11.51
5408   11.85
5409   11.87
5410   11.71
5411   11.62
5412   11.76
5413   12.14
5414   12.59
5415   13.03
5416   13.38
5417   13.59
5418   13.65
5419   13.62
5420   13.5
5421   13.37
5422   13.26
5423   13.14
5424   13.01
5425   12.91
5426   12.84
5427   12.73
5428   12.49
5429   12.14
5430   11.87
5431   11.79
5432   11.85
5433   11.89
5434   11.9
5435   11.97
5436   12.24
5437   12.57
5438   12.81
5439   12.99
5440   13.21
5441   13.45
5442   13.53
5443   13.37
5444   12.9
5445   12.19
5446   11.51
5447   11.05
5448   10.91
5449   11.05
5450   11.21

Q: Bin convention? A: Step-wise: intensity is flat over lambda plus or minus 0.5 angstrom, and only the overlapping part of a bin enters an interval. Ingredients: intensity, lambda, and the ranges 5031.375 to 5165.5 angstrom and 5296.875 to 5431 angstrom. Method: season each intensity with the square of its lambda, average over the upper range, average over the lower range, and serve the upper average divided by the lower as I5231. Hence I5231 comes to 1.73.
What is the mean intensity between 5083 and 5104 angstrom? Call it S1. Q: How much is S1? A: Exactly 7.47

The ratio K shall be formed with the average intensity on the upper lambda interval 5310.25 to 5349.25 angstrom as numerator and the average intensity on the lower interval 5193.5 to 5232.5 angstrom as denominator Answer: 1.3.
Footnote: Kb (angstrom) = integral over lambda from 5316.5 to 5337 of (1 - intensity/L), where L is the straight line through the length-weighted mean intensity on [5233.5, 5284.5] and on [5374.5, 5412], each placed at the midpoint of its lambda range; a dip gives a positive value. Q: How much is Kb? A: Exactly 0.2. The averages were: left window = 10.5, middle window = 11.2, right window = 12.1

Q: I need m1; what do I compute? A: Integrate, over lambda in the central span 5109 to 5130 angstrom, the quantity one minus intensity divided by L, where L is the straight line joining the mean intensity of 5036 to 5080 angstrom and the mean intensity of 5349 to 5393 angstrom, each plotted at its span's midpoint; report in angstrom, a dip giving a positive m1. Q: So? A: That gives 3.66 angstrom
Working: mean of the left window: 7.79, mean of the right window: 12.2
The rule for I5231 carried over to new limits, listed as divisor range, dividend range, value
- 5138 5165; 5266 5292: 1.40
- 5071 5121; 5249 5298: 1.51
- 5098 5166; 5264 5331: 1.56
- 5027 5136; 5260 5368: 1.62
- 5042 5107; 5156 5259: 1.20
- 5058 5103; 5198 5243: 1.32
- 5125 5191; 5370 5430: 1.88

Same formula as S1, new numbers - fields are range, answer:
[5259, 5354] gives 11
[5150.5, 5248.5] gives 8.37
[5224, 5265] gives 10.6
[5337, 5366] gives 11.8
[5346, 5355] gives 11.6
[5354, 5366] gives 12.2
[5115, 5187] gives 7.12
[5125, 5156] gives 7.48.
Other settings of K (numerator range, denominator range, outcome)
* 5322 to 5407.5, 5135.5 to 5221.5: 1.55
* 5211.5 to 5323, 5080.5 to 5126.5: 1.49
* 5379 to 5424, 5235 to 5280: 1.18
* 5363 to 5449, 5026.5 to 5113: 1.61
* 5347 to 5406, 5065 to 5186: 1.66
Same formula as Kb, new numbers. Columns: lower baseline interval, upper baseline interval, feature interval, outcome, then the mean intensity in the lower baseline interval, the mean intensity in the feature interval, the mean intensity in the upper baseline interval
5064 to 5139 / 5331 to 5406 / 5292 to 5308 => -0.6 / 7.36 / 11.1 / 11.8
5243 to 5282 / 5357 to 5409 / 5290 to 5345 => -1.6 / 10.3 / 11.4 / 12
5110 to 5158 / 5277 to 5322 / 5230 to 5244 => -1.7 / 7.44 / 11.2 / 11.6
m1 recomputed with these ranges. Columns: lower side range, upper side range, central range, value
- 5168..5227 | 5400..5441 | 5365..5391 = -1.6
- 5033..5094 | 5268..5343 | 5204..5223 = 2.7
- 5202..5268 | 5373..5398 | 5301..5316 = -1.3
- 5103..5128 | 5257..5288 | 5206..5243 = -2.3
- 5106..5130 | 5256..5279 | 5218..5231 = -1.8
